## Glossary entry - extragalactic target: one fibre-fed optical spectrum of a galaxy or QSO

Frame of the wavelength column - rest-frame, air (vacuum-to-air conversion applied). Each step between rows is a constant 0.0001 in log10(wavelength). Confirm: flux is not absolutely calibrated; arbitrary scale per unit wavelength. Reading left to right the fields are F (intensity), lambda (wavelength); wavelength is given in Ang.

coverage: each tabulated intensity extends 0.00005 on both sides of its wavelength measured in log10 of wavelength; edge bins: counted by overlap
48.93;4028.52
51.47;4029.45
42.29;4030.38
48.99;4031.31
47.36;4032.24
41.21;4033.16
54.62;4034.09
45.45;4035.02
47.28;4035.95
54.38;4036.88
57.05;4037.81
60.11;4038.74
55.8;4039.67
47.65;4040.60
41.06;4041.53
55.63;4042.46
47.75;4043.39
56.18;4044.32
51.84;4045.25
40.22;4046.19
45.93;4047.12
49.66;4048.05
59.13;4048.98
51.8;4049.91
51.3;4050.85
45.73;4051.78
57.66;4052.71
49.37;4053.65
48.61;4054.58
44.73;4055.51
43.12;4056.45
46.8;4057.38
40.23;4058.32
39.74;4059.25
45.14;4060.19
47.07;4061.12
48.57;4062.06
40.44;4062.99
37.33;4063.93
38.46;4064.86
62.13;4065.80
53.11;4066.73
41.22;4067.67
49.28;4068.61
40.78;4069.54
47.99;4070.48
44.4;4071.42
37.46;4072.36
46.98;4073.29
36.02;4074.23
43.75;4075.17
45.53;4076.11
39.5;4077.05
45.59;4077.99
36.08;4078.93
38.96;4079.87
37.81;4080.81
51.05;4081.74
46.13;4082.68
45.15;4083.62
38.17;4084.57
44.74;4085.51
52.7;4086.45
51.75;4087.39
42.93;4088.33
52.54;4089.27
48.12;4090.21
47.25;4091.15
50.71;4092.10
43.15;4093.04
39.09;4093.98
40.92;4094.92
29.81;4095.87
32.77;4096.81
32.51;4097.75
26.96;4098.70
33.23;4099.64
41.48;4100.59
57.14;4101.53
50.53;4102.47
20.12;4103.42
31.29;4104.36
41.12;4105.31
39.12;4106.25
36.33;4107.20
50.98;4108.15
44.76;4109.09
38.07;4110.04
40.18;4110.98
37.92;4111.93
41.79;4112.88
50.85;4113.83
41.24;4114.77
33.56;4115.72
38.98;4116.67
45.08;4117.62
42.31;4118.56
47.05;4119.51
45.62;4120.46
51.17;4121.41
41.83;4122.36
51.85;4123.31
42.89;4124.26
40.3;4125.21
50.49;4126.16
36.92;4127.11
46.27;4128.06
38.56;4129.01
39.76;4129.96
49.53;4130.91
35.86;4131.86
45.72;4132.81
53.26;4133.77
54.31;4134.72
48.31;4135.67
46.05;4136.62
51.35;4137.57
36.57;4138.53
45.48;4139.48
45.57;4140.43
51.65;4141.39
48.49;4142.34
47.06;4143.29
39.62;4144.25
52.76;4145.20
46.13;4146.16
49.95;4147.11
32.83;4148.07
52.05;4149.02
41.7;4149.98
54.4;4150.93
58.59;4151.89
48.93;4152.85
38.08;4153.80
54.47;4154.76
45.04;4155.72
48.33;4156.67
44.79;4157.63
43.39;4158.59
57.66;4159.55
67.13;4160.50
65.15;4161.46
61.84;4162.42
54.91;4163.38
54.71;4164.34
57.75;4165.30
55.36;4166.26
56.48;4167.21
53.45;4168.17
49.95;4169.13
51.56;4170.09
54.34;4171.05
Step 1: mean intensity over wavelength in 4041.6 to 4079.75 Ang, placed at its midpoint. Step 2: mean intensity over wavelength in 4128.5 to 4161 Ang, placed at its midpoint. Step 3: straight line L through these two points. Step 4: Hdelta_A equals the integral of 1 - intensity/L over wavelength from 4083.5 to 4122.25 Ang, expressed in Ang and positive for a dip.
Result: 4.07 Ang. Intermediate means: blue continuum 46.2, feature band 41.9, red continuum 47.5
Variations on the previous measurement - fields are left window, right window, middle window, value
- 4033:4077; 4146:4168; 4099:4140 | 5.9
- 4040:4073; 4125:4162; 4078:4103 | 2.4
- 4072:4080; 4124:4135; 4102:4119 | 1.2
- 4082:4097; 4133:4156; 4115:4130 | 1.0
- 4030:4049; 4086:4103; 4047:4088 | 0.6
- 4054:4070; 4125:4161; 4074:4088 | 0.6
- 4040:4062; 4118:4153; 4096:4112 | 2.9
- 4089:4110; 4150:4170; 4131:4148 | 0.7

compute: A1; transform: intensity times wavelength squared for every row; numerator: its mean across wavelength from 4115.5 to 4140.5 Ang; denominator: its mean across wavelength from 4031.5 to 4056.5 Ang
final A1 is 0.9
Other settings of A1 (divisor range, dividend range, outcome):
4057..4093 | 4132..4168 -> 1.16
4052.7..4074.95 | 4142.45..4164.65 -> 1.17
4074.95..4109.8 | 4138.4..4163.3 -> 1.22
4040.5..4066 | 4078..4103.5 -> 0.91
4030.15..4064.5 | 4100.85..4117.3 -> 0.87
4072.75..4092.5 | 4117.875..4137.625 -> 1.04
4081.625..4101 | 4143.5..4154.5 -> 1.14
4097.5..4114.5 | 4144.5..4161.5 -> 1.27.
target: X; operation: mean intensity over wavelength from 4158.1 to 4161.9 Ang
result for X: 58.3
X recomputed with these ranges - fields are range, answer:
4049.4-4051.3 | 51.6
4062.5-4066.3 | 44.8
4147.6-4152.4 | 47.9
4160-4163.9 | 62.2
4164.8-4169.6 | 54.7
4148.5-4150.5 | 46.9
